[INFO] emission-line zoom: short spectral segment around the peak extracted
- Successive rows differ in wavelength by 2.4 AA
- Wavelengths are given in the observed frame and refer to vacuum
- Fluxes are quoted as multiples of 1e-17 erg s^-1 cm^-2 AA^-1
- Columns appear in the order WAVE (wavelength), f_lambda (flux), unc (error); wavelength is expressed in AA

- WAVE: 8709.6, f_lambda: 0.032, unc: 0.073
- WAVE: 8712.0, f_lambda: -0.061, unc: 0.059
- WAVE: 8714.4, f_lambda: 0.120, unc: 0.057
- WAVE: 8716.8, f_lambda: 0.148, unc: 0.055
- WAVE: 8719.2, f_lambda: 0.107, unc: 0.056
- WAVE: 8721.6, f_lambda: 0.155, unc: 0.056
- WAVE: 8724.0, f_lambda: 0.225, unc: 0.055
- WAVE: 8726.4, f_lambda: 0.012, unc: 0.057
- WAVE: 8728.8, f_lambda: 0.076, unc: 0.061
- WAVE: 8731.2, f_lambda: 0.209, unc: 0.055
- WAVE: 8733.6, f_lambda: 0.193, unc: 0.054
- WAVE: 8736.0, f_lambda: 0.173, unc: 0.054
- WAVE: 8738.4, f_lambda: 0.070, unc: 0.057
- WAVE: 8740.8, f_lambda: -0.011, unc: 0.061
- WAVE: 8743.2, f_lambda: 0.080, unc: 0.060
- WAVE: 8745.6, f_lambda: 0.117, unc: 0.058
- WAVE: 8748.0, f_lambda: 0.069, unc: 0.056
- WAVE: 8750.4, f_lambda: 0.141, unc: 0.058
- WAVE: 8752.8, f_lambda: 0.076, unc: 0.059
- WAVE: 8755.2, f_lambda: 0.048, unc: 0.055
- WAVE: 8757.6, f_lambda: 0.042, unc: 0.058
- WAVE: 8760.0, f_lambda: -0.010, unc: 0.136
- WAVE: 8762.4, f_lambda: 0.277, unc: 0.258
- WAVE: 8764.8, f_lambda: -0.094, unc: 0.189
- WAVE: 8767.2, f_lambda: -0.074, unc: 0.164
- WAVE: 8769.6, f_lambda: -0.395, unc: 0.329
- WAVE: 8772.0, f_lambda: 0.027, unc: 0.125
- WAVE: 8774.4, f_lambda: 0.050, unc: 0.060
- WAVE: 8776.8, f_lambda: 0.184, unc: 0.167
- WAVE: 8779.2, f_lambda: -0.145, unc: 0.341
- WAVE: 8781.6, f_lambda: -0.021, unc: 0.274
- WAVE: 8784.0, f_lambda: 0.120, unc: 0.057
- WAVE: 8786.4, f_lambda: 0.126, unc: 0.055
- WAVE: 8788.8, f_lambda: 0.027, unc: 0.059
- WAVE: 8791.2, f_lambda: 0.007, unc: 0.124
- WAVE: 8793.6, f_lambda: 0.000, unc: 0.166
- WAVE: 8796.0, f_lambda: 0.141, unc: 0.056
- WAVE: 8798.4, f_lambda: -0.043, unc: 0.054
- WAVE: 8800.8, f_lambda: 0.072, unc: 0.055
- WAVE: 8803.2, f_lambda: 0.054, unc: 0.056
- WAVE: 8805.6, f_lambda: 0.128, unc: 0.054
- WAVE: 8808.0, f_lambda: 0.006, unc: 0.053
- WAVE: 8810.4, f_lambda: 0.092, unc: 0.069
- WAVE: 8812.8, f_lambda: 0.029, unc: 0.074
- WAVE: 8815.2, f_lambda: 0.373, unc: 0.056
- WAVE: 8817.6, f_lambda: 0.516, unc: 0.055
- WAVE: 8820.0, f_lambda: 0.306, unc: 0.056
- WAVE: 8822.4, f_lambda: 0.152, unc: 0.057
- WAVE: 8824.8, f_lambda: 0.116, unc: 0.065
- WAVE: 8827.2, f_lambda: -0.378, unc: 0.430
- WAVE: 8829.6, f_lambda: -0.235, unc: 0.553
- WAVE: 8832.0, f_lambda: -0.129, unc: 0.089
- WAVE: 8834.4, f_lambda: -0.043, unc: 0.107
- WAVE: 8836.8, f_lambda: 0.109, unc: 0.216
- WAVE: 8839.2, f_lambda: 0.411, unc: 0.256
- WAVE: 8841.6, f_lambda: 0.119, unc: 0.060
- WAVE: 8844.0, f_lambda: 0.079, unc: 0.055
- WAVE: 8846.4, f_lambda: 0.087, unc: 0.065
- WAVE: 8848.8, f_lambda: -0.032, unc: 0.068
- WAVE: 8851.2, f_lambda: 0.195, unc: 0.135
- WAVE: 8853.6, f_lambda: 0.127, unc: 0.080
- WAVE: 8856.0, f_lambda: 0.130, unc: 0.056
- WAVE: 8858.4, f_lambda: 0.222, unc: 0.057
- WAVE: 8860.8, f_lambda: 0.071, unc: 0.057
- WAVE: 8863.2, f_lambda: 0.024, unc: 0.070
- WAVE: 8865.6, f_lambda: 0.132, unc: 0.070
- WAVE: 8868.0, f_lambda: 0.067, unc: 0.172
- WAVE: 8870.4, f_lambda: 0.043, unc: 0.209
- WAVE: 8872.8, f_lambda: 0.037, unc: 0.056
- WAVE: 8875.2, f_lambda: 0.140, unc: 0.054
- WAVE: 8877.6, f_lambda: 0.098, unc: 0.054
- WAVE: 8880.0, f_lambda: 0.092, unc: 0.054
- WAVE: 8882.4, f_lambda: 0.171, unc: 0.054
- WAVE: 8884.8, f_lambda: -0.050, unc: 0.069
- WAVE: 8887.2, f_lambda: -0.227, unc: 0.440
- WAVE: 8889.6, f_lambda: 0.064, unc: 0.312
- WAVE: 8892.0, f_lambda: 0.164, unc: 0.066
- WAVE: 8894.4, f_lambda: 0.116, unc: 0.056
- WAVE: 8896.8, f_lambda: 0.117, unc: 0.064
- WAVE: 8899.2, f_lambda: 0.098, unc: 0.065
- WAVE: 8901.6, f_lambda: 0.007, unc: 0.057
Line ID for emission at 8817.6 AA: H-gamma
